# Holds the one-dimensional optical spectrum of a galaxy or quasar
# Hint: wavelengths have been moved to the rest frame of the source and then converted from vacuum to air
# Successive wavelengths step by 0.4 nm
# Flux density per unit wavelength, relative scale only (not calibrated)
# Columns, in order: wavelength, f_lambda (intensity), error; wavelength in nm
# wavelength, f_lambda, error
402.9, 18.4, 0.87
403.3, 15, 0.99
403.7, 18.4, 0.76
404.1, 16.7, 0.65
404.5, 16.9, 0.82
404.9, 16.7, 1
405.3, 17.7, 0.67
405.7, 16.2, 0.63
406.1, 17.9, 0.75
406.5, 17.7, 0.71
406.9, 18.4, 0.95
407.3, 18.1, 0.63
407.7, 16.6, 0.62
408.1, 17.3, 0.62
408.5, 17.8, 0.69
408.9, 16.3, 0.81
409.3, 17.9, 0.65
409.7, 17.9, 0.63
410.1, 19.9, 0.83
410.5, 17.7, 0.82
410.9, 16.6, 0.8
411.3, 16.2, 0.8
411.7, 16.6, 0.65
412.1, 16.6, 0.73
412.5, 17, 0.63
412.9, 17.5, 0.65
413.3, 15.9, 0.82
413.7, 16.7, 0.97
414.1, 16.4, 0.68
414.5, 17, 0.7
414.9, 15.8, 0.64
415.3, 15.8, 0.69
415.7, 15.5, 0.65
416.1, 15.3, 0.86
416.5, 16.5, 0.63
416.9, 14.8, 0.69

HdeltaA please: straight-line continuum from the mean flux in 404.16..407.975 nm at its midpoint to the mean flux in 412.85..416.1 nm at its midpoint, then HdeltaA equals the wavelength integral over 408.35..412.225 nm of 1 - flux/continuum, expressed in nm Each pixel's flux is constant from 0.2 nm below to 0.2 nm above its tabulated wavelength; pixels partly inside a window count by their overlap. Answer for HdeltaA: -0.14 nm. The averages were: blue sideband 17.3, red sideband 16.2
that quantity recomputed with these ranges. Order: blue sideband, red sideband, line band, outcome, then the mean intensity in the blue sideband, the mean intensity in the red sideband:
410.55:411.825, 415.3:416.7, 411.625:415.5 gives -0.08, 16.6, 15.8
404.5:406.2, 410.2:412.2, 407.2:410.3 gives -0.14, 17.1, 16.9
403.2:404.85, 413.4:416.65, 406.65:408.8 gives -0.13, 16.9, 16.1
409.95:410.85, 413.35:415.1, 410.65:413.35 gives 0.13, 18.4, 16.4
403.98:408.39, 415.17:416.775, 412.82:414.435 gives -0.05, 17.3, 15.7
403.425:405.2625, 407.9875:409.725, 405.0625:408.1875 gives -0.04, 17.1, 17.4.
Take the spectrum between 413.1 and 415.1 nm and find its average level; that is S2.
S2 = 16.4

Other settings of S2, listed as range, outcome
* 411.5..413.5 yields 16.7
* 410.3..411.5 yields 16.8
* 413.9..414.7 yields 16.7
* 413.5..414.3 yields 16.5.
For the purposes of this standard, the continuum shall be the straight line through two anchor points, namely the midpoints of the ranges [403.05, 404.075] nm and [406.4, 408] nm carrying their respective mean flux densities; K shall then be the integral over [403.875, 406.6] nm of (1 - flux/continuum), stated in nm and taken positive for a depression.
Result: 0.01 nm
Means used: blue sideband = 16.8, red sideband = 17.7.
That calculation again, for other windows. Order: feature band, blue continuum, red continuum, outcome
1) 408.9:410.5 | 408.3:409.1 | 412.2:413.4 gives -0.110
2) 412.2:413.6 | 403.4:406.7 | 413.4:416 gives -0.037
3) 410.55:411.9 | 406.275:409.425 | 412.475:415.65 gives 0.026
